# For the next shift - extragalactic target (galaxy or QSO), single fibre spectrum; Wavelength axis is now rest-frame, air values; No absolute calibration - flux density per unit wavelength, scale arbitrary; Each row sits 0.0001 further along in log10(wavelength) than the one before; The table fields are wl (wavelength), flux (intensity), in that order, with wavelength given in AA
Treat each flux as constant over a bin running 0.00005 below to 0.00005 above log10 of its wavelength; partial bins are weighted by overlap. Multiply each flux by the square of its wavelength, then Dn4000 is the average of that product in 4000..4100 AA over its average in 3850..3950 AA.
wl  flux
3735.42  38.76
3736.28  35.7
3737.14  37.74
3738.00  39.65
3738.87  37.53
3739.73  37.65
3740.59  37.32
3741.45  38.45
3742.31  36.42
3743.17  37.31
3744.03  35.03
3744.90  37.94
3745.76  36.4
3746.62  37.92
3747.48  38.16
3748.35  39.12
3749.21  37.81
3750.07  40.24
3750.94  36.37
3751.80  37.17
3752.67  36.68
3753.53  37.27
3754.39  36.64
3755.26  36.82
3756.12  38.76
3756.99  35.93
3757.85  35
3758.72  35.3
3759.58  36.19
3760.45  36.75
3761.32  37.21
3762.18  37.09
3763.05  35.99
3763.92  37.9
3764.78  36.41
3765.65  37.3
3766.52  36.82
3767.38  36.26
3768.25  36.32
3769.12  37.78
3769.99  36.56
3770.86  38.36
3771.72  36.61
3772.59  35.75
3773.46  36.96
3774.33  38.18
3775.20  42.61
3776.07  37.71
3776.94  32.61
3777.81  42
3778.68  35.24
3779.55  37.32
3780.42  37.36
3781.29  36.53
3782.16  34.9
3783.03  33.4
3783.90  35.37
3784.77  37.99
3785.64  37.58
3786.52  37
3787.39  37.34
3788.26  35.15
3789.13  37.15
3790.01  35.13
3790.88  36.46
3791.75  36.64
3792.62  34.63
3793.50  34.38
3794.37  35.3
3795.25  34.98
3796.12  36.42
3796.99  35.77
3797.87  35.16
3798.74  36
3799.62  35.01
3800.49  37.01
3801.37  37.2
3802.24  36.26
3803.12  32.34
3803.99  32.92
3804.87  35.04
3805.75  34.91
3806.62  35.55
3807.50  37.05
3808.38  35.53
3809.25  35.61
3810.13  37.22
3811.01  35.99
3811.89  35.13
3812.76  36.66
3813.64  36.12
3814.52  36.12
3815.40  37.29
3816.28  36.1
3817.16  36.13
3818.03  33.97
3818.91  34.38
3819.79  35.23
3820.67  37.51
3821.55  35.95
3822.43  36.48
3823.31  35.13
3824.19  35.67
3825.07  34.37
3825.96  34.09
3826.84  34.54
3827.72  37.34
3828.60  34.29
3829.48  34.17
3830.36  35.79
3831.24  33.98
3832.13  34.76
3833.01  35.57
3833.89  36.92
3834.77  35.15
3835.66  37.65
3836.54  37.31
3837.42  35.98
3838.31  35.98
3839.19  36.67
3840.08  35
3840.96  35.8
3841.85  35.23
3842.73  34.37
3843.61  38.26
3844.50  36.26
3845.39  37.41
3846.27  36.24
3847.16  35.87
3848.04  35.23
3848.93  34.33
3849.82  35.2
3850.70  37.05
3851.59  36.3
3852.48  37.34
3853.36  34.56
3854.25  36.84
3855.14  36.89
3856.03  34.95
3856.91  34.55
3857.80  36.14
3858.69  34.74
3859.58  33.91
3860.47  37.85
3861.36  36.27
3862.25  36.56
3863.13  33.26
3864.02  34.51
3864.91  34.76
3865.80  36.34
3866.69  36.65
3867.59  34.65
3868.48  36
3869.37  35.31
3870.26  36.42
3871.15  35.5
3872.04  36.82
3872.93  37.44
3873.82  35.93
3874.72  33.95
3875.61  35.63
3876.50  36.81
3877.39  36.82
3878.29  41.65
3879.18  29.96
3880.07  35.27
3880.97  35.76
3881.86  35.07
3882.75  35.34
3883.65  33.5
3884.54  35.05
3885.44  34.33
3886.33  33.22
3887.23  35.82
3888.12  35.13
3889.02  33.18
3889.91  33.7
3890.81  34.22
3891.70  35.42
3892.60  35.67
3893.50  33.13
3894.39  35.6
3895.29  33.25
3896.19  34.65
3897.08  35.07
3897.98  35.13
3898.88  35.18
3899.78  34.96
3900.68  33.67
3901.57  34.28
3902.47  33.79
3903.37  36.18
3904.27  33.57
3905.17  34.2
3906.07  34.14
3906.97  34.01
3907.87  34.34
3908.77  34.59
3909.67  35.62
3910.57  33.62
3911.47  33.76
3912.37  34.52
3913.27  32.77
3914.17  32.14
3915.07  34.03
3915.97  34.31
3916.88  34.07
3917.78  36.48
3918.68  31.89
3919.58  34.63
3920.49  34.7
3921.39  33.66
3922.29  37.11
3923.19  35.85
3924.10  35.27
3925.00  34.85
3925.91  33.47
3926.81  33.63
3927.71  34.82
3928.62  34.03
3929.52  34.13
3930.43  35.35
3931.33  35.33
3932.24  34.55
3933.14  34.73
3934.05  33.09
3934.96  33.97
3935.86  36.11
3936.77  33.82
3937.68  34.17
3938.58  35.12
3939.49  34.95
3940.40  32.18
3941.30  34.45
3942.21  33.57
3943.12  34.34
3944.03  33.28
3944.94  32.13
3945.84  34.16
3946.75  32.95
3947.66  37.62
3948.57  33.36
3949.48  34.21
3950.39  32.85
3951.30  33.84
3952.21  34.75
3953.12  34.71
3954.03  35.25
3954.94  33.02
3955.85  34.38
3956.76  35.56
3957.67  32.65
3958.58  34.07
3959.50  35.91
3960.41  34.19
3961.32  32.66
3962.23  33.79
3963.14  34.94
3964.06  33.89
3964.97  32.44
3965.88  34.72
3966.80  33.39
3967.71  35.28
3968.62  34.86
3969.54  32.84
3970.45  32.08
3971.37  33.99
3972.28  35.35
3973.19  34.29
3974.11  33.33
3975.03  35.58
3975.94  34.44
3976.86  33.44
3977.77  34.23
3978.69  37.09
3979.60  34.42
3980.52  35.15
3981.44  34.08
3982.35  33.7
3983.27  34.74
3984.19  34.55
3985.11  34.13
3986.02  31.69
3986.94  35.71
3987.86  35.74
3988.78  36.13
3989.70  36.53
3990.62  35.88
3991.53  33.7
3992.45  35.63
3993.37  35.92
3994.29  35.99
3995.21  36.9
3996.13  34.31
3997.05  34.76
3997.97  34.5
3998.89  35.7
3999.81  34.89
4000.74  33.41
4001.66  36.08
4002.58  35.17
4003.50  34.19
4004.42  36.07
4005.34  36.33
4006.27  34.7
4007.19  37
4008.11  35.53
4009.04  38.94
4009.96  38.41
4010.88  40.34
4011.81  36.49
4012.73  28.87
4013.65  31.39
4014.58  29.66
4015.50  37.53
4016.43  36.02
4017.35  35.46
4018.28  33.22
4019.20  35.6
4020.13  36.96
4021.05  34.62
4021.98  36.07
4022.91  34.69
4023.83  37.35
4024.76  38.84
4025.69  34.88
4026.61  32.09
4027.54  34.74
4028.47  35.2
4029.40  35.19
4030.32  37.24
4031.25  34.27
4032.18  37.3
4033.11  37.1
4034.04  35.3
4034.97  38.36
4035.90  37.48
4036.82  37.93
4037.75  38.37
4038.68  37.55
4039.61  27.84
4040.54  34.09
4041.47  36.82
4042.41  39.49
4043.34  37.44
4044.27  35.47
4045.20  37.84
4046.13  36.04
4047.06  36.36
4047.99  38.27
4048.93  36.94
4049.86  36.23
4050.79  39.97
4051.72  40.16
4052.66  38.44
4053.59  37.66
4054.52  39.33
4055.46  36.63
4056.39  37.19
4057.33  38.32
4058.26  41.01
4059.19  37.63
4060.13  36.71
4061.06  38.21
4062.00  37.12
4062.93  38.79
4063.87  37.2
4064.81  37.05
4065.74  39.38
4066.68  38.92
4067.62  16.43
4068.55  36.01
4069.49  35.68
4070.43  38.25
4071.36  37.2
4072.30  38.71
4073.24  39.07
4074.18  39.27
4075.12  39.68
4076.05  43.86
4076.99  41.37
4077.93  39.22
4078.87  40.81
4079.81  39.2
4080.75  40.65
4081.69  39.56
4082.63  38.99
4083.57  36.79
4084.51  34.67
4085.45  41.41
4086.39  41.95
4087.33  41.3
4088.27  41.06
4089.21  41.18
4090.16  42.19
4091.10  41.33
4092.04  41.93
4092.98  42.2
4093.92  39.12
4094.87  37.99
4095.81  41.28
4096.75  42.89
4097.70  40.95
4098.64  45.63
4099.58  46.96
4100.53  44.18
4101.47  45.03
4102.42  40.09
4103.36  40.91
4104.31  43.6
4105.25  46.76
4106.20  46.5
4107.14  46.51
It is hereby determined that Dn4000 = 1.16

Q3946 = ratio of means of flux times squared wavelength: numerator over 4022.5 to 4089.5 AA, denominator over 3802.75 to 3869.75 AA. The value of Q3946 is 1.18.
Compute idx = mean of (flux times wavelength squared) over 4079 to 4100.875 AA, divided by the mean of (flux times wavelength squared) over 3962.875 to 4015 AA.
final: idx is 1.24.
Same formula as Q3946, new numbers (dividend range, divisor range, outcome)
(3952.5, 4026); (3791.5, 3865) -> 1.06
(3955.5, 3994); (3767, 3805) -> 1.05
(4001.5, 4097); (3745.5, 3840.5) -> 1.17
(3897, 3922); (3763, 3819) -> 1.01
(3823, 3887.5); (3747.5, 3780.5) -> 1.01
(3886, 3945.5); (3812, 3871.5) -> 1.00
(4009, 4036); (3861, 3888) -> 1.08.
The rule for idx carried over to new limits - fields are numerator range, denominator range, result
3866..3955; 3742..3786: 1.01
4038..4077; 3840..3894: 1.15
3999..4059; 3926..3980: 1.10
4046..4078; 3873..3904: 1.18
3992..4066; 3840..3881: 1.10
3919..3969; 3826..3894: 1.01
